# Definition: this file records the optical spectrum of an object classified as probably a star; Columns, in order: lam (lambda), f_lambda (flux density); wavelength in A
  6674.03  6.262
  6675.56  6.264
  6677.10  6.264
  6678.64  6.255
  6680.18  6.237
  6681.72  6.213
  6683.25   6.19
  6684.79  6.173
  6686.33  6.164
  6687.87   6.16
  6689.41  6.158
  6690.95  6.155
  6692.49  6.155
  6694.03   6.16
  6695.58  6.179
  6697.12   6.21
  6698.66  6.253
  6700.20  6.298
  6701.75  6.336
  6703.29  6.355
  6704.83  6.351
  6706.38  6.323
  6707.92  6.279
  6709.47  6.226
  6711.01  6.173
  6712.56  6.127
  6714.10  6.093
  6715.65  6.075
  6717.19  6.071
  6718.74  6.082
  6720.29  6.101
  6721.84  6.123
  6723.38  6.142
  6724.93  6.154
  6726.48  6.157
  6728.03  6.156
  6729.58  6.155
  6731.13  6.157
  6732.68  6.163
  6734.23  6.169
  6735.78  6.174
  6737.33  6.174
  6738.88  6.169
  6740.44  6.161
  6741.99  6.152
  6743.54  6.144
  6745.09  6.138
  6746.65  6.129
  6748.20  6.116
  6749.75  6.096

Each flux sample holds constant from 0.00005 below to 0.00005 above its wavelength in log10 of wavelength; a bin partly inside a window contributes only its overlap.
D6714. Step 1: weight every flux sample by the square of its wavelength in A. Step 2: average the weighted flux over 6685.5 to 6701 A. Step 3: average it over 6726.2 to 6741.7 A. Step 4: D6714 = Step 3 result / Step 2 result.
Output 1.01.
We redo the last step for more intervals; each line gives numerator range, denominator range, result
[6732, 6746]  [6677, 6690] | 1.01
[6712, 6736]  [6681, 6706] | 0.99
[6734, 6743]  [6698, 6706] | 0.99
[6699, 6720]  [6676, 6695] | 1.01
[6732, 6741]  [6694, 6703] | 1.00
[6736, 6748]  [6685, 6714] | 1.00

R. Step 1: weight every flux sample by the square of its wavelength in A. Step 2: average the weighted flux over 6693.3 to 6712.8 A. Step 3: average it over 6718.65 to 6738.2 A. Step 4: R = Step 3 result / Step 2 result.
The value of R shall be 1.0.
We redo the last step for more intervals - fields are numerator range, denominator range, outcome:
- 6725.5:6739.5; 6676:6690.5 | 1.01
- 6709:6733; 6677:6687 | 1.00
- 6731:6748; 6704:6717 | 1.00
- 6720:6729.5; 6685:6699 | 1.00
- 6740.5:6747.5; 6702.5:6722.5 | 1.00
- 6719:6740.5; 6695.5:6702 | 0.99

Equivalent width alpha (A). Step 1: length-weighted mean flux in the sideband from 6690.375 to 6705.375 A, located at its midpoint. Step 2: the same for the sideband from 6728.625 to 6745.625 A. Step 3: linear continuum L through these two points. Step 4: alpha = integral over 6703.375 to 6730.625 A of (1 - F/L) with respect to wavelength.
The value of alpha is 0.2 A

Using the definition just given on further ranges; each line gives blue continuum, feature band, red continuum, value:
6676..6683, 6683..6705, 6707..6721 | -0.1 A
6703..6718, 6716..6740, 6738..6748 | 0.1 A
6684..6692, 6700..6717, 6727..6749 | -0.2 A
